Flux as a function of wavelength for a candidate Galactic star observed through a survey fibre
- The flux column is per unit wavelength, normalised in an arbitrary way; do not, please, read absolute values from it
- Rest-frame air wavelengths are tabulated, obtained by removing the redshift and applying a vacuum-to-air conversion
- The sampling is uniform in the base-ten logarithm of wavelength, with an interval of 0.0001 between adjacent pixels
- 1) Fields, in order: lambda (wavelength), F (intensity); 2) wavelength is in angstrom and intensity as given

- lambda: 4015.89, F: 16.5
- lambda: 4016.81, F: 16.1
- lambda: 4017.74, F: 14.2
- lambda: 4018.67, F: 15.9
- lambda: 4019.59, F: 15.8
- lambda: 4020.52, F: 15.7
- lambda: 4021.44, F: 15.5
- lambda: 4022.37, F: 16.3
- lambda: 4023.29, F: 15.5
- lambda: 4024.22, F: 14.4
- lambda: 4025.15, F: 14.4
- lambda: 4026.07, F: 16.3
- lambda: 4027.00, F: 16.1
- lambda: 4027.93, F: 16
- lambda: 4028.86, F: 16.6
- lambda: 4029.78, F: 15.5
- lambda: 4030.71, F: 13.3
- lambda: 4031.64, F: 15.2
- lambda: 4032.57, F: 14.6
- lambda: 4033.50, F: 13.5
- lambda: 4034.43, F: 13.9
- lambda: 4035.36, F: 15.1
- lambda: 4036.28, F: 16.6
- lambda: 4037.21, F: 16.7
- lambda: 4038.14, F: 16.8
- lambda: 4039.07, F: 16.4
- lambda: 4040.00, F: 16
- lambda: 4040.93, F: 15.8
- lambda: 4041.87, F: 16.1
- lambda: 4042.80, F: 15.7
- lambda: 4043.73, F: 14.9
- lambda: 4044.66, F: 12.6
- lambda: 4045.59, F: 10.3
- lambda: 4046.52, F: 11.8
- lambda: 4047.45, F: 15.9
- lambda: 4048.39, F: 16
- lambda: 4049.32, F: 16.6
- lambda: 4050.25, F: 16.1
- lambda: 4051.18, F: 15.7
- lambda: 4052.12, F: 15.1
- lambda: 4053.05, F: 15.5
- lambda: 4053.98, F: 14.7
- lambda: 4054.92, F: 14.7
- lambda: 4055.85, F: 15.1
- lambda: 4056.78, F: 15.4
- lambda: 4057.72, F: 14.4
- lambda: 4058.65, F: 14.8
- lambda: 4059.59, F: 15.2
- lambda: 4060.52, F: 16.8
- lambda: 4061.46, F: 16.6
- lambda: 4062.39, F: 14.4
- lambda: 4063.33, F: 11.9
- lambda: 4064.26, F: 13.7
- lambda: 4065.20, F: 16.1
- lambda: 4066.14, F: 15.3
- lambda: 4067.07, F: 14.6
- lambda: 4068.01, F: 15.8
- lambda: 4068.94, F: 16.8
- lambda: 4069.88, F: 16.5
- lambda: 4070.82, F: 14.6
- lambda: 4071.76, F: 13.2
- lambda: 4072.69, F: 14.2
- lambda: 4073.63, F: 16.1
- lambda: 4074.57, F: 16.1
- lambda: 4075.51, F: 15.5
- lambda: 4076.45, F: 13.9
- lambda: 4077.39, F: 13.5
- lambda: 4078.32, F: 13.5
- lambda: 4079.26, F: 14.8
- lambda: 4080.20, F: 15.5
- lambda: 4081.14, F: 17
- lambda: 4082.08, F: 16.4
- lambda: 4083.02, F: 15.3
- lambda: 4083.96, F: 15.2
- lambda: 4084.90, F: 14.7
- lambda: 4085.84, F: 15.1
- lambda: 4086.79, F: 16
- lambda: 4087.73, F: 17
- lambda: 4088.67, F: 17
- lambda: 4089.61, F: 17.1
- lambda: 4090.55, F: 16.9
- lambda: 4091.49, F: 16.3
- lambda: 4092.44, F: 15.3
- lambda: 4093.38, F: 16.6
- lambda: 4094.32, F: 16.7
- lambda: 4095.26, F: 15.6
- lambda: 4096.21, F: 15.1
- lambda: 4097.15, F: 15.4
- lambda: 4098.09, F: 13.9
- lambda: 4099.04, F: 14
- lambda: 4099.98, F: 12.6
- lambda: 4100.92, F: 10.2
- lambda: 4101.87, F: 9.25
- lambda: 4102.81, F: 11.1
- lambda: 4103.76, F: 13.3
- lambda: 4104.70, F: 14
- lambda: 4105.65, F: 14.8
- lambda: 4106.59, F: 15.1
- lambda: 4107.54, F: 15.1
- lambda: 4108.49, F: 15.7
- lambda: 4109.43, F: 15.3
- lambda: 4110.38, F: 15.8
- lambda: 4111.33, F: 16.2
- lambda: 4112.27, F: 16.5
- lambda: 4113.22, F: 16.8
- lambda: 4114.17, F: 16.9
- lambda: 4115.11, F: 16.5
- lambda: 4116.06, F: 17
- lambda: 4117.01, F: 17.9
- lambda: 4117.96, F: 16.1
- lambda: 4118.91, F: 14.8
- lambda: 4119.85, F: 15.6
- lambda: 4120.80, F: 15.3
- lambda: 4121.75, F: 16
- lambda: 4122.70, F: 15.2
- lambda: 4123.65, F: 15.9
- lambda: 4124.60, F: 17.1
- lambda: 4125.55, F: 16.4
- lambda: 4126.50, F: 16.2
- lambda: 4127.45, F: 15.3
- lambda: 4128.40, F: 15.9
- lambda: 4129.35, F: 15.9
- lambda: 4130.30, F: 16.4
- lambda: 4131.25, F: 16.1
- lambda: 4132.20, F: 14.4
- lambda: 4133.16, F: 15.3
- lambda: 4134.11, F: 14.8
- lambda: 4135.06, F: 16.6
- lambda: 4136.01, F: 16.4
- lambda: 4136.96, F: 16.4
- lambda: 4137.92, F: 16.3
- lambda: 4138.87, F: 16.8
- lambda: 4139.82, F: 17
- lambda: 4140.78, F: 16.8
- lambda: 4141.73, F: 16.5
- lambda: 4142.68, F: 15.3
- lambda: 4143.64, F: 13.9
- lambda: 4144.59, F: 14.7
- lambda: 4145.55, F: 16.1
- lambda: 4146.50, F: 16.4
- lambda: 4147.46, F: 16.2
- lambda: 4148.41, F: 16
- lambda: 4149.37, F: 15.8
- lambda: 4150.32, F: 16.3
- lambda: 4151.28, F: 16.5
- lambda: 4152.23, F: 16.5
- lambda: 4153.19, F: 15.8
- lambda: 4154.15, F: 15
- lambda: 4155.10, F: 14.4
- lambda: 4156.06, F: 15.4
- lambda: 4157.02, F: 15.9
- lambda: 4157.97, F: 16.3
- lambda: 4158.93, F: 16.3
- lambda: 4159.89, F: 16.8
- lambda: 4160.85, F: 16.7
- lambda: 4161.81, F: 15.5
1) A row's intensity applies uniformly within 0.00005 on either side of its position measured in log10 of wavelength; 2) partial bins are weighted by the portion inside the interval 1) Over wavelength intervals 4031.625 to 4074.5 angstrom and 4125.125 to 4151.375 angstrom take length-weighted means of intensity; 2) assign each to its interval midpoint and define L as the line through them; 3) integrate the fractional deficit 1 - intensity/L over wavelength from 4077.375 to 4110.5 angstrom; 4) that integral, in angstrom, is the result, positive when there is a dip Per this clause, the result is 1.27 angstrom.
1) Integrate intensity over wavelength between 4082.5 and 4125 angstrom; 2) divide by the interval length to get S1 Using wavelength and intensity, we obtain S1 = 15.3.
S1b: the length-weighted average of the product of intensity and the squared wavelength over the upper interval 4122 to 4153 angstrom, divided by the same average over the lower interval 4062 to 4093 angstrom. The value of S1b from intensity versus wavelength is 1.07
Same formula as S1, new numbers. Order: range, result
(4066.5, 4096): 15.6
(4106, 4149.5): 16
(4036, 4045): 15.8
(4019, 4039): 15.4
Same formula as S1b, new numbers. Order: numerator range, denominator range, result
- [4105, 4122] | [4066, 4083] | 1.07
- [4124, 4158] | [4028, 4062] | 1.10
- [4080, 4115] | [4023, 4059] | 1.03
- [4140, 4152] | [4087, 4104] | 1.11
